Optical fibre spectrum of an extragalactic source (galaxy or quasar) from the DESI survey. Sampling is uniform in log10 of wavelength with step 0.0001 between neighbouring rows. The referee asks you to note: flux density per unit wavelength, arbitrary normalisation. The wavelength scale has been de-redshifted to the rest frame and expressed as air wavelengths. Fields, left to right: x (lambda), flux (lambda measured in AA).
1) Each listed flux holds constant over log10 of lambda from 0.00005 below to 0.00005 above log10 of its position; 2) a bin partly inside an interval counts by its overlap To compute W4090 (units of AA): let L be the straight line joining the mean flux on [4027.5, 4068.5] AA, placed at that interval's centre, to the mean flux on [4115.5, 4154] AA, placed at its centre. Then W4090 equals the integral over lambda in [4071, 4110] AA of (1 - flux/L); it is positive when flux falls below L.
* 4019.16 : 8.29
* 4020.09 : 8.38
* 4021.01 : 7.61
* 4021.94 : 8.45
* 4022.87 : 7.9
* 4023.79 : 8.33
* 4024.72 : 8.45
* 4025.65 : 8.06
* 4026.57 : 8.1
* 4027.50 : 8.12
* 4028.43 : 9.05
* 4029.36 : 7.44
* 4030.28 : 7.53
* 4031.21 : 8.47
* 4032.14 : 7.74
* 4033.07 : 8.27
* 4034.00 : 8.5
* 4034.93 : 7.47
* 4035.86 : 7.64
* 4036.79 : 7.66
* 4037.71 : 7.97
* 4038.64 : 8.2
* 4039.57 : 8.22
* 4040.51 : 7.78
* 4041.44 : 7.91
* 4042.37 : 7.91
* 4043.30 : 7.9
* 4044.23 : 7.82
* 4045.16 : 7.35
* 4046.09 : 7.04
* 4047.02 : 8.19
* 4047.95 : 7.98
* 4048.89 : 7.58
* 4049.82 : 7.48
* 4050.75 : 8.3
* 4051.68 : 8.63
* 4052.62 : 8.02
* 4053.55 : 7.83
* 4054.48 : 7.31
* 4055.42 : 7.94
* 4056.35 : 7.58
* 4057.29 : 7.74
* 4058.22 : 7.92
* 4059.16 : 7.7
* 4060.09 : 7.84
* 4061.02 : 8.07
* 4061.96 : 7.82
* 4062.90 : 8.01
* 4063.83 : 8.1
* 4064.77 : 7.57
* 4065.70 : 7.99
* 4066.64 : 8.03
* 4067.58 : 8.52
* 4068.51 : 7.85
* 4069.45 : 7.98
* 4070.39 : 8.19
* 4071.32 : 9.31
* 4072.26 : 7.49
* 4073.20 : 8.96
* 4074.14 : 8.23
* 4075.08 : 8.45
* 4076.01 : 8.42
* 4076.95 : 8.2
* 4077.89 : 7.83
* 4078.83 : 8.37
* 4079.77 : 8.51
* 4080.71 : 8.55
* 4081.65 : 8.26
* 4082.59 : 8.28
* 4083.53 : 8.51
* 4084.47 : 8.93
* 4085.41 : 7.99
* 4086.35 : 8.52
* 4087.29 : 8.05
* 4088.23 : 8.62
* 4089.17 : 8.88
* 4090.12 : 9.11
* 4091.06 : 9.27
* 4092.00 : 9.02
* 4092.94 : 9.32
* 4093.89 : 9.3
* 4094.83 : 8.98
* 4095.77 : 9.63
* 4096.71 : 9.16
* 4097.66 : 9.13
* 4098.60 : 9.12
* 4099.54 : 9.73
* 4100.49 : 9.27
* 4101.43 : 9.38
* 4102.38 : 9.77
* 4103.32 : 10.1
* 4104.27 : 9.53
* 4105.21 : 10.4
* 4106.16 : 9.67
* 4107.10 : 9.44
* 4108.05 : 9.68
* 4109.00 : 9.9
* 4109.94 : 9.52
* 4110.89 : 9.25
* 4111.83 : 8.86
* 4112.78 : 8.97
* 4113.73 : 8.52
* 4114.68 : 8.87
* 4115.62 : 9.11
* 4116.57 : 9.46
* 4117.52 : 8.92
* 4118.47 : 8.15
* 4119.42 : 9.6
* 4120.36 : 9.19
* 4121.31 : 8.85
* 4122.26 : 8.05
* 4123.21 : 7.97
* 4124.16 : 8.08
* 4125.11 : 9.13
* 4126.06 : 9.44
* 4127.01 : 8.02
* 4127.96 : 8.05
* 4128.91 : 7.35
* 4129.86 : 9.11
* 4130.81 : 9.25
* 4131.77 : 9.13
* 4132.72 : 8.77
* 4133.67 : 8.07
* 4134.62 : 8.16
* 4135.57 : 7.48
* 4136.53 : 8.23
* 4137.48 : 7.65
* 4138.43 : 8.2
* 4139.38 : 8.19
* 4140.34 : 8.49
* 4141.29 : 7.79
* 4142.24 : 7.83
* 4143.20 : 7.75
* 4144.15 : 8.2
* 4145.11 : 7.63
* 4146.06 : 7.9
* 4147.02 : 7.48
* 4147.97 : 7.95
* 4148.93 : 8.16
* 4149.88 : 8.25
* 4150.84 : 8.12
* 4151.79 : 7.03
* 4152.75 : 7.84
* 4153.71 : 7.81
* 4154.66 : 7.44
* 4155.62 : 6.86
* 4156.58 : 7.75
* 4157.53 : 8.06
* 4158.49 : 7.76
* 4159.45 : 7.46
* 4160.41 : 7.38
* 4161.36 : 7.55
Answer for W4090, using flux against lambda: -4.2 AA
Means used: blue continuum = 7.91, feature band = 8.97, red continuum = 8.28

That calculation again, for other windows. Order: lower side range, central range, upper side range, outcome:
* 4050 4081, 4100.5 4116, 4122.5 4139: -2.2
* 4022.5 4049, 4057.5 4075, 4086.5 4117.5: 1.0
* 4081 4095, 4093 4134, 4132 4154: -3.4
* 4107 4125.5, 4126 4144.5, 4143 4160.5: 0.2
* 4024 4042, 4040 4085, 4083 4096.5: 2.3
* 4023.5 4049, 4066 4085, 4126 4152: -0.8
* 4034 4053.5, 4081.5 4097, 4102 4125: -0.2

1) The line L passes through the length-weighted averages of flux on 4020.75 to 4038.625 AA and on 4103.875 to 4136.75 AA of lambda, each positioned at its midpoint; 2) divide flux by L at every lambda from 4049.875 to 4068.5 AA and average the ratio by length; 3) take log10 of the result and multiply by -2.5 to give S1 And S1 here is 0.05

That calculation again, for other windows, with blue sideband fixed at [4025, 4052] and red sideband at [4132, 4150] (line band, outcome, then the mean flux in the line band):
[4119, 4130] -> -0.071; 8.55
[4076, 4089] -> -0.052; 8.37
